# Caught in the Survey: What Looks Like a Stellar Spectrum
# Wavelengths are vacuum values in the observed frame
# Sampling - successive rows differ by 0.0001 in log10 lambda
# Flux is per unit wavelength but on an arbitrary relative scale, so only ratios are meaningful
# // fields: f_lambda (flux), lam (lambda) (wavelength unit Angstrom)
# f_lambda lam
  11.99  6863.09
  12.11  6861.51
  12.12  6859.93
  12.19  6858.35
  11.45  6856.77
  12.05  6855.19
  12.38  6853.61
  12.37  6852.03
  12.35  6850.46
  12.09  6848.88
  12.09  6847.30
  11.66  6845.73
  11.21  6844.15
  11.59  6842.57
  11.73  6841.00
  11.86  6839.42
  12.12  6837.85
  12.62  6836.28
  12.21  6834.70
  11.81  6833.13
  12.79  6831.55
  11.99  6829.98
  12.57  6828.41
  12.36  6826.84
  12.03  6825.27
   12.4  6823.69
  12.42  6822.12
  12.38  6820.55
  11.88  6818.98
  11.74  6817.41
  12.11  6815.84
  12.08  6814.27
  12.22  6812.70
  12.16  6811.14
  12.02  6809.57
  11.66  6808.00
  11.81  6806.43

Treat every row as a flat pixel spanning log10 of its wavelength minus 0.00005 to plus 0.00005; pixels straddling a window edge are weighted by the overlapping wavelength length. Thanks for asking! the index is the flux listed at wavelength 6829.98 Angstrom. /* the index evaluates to 11.99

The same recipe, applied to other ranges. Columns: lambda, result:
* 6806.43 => 11.81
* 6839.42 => 11.86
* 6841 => 11.73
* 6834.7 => 12.21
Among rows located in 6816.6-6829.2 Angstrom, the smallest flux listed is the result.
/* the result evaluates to 11.74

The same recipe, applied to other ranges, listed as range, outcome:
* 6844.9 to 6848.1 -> 11.66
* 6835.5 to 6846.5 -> 11.21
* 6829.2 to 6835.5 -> 11.81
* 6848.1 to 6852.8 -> 12.09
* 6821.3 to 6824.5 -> 12.4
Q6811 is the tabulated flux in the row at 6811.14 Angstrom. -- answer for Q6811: 12.16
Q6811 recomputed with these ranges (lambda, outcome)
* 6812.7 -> 12.22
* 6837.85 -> 12.12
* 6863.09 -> 11.99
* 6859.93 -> 12.12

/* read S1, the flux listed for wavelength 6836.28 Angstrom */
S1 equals 12.62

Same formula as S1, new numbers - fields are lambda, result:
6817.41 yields 11.74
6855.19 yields 12.05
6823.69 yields 12.4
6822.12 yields 12.42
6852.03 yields 12.37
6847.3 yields 12.09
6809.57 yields 12.02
